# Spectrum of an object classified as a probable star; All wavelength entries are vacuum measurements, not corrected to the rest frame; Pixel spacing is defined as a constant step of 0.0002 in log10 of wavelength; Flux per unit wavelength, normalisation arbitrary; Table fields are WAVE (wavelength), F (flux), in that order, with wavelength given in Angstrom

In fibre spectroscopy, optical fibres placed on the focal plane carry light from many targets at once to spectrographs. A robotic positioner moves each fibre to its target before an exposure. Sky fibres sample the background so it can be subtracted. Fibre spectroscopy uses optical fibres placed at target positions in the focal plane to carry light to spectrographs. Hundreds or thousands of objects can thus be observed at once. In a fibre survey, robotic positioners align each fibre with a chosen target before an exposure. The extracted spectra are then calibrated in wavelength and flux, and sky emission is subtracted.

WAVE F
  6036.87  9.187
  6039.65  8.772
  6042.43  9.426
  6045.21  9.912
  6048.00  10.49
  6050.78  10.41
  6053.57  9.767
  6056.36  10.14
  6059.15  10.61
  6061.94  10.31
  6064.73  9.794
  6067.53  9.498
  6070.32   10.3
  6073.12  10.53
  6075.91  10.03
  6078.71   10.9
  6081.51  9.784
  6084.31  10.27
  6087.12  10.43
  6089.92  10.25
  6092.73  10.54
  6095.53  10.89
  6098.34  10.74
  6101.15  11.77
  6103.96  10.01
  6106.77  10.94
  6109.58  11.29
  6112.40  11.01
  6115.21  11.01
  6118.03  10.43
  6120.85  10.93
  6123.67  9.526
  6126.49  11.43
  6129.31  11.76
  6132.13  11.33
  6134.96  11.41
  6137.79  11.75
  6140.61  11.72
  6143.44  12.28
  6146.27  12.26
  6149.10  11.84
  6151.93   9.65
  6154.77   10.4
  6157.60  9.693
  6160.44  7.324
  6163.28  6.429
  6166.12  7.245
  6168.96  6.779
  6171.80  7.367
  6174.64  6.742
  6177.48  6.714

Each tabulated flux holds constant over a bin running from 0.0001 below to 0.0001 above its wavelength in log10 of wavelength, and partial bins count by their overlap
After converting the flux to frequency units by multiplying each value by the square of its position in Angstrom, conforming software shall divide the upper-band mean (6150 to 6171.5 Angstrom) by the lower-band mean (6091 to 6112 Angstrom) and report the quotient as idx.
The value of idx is 0.77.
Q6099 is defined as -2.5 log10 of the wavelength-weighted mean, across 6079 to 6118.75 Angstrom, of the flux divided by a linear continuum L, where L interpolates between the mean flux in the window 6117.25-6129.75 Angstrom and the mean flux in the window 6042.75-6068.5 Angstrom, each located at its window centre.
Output -0.02 mag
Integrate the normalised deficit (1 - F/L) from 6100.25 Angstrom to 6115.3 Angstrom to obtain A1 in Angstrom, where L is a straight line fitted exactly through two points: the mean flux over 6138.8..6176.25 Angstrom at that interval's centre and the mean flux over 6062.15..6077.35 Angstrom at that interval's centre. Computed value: -2.0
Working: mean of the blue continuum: 10.1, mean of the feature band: 11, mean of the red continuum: 9.22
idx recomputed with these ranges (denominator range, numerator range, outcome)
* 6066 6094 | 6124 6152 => 1.15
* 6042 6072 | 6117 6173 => 1.03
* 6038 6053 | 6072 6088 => 1.07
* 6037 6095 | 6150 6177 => 0.82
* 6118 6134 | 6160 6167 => 0.64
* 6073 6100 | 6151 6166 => 0.84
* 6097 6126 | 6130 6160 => 1.04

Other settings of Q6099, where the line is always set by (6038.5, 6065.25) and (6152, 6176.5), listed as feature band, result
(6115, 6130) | -0.24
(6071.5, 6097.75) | -0.12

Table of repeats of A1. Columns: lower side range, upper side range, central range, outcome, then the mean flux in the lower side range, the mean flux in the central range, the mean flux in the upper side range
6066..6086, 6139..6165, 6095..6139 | -3.66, 10.2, 11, 10.2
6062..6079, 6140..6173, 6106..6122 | -1.94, 10.1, 10.9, 9.37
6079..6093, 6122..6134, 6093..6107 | -0.41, 10.3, 10.8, 11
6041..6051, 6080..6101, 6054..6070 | 0.19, 10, 10.1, 10.5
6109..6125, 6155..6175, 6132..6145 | -3.45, 10.7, 11.7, 7.58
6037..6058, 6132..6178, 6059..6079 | -0.91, 9.82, 10.2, 9.46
